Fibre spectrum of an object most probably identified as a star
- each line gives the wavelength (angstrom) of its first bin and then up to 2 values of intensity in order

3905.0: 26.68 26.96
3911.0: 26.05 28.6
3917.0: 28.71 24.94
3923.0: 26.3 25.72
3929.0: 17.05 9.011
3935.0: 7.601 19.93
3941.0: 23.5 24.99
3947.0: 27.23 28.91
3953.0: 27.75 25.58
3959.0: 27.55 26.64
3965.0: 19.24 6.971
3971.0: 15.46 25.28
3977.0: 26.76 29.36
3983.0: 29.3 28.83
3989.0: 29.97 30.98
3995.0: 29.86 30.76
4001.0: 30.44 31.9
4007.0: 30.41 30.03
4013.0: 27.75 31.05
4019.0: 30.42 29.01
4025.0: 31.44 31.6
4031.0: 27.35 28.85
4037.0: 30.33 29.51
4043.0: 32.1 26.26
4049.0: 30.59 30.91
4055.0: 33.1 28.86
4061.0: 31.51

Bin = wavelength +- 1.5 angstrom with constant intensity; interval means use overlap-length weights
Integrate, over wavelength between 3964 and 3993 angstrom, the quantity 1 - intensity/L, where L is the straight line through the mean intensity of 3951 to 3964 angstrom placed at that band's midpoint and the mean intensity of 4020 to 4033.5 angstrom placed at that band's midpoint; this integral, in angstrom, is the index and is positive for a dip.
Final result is 3.7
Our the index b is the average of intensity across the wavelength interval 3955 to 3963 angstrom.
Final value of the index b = 26.6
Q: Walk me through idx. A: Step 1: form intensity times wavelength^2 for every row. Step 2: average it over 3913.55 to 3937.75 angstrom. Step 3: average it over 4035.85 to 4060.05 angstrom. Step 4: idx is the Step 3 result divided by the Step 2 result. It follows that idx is 1.56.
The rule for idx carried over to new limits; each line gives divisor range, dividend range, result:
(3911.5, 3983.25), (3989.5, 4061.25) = 1.37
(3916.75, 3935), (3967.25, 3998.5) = 1.32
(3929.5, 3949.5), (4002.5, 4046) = 1.63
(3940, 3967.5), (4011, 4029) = 1.24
